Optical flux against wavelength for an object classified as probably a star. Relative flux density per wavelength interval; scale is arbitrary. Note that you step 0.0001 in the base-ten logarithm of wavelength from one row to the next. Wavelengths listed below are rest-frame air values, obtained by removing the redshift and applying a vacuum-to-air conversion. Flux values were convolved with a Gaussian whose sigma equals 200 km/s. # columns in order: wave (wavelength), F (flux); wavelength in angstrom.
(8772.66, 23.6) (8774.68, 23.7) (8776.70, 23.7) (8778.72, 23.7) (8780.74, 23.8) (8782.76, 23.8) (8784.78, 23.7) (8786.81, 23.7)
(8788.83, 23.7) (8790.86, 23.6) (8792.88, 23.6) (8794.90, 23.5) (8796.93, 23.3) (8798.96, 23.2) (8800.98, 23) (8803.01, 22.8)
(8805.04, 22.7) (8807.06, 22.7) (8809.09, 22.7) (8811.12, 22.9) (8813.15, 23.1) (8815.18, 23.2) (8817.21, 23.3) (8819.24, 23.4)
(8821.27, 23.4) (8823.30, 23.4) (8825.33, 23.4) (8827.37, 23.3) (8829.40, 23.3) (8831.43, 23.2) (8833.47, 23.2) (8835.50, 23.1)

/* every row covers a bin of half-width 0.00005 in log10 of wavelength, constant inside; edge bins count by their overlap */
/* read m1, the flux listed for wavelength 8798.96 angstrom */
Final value 23.2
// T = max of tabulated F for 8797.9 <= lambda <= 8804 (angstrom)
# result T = 23.2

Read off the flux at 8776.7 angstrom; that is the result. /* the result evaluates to 23.7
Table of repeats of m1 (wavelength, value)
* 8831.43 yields 23.2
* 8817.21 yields 23.3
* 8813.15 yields 23.1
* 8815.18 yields 23.2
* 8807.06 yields 22.7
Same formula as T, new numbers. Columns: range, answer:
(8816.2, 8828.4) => 23.4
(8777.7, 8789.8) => 23.8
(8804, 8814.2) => 23.1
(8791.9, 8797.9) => 23.6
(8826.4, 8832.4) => 23.3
